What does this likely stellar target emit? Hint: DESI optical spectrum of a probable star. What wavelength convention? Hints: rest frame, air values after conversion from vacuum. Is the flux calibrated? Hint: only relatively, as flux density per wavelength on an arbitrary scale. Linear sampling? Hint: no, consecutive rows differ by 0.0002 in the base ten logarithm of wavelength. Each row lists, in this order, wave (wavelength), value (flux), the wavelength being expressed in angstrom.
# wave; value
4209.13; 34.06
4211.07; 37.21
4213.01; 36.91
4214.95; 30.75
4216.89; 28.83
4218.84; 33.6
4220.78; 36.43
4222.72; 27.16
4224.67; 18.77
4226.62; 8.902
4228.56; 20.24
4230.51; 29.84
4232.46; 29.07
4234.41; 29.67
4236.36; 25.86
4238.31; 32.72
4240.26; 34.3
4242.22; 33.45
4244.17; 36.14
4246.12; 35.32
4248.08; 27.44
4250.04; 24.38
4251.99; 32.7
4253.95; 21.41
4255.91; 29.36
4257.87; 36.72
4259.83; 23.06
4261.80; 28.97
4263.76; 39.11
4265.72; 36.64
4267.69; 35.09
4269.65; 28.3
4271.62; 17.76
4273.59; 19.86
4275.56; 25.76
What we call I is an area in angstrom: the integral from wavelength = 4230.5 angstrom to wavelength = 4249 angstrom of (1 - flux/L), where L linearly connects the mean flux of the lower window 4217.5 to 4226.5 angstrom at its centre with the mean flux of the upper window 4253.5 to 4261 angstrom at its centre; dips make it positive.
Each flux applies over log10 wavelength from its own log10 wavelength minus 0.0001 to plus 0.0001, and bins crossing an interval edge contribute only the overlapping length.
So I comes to -2.62 angstrom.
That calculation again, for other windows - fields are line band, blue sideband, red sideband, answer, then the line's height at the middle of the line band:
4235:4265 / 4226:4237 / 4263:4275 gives -4.6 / 26.7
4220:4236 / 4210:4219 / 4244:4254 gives 3.5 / 32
